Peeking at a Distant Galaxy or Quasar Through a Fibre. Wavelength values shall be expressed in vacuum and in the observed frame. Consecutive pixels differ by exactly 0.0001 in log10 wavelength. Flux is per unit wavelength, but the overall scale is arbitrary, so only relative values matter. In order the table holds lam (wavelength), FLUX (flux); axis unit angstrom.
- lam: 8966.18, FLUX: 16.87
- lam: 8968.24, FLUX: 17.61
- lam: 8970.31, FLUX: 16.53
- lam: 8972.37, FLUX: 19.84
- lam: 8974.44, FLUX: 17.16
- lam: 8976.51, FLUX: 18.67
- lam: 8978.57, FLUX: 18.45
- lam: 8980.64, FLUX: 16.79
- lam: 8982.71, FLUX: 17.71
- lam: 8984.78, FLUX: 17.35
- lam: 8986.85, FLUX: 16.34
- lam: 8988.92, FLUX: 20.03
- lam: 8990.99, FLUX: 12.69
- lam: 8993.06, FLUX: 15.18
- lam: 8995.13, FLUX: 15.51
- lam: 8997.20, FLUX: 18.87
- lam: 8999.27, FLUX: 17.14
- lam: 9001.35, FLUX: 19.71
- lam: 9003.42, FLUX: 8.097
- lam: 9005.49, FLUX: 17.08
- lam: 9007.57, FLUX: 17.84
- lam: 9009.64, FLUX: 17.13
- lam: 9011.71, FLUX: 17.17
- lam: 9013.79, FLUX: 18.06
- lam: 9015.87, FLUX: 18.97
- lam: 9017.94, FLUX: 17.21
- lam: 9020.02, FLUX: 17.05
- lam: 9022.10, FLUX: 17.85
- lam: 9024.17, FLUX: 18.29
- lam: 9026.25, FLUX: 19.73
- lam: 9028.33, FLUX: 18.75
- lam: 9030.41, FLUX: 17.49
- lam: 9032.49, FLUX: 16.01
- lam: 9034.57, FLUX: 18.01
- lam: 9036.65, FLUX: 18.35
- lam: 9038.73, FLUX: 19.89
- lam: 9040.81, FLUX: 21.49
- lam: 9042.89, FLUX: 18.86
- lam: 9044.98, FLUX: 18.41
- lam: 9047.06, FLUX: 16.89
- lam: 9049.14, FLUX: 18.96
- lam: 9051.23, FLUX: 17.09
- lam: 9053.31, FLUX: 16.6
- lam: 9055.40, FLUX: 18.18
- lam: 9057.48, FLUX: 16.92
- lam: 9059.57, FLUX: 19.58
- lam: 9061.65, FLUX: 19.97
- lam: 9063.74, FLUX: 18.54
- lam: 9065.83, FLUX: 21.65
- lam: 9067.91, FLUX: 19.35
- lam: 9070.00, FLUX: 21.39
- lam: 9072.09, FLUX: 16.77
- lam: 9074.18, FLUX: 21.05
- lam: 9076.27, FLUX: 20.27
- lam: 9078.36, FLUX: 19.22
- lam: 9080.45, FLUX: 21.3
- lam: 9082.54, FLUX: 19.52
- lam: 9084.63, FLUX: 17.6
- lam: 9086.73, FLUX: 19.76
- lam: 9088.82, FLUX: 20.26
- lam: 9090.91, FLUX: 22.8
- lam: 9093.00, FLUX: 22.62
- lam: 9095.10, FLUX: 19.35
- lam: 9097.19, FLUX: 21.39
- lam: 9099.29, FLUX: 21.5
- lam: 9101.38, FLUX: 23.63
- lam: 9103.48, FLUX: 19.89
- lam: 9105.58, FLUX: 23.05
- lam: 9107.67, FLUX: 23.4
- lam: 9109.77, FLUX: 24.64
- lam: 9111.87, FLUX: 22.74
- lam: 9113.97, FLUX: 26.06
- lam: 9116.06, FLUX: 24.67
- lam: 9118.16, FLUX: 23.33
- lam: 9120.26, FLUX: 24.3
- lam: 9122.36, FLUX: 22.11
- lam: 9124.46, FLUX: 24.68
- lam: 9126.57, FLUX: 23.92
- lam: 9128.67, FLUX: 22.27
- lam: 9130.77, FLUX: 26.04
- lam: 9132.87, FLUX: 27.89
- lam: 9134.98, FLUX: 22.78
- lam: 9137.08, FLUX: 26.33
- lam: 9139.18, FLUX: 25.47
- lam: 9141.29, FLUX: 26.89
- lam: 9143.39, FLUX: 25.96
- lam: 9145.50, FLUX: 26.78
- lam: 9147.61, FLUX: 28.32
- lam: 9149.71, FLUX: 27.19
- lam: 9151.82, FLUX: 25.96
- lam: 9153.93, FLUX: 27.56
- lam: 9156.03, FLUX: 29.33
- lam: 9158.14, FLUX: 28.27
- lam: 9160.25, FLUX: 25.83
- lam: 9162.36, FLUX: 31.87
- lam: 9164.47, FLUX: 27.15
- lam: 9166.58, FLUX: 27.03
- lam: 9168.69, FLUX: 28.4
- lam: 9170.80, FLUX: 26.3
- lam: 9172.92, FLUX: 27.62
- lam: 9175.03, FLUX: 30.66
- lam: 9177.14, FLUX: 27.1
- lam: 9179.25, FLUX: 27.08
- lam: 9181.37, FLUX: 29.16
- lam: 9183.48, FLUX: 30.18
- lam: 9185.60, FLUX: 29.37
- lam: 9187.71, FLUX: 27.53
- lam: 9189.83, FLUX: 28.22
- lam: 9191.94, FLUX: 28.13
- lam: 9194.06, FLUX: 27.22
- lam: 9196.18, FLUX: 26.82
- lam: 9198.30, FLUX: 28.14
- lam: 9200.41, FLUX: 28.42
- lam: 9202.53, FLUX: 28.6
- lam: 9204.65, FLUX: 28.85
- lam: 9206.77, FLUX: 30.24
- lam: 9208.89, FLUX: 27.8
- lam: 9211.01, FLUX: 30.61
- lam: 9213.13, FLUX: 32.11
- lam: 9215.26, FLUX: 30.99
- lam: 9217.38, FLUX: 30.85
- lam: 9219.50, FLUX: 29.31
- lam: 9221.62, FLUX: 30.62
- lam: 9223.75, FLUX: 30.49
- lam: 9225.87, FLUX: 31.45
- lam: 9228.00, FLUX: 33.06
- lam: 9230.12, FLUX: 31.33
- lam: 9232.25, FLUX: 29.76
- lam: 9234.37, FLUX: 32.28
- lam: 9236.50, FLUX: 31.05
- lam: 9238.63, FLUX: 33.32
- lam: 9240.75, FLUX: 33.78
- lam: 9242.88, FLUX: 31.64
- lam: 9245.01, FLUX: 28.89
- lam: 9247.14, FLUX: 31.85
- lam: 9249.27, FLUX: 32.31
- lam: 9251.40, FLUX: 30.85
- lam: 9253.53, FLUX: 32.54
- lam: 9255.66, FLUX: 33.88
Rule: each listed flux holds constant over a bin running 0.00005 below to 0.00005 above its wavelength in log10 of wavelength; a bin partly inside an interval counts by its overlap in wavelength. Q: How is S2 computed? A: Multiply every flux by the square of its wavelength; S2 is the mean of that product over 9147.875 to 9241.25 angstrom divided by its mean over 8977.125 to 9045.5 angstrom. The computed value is 1.74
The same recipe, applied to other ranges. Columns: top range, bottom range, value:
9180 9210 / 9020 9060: 1.62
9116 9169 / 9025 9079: 1.42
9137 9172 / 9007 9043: 1.54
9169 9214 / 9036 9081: 1.54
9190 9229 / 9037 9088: 1.60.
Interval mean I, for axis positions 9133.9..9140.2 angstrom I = 24.9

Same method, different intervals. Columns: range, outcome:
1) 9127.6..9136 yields 24.7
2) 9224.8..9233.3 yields 31.4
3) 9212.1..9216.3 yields 31.5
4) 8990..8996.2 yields 14.5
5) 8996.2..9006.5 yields 16.2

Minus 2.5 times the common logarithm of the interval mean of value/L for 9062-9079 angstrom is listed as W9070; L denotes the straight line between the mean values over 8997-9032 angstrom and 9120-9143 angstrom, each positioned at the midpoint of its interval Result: 0.06 mag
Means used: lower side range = 17.4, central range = 19.8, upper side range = 24.8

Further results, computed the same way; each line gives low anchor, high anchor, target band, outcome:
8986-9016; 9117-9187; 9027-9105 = 0.08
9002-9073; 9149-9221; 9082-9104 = 0.06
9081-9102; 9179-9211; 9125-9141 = -0.05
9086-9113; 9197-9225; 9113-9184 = -0.05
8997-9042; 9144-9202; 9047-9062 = 0.12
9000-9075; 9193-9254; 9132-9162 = -0.06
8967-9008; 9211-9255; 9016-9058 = 0.10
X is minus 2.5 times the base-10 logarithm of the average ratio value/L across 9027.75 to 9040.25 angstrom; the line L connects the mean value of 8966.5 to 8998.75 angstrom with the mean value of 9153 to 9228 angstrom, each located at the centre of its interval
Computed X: 0.11 mag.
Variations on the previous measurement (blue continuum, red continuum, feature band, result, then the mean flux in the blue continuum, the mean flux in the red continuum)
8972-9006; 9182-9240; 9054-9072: 0.10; 16.8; 29.9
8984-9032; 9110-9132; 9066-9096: 0.08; 17.1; 24.1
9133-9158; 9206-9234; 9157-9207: 0.02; 26.7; 30.7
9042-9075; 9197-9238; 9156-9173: -0.06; 18.7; 30.3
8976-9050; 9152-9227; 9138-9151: -0.03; 17.5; 28.8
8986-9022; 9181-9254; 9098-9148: 0.00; 16.7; 30.2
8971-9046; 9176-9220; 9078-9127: 0.05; 17.6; 28.9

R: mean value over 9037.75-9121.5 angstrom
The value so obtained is 20.6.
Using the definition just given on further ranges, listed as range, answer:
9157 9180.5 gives 27.9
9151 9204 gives 28.1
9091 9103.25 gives 21.7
